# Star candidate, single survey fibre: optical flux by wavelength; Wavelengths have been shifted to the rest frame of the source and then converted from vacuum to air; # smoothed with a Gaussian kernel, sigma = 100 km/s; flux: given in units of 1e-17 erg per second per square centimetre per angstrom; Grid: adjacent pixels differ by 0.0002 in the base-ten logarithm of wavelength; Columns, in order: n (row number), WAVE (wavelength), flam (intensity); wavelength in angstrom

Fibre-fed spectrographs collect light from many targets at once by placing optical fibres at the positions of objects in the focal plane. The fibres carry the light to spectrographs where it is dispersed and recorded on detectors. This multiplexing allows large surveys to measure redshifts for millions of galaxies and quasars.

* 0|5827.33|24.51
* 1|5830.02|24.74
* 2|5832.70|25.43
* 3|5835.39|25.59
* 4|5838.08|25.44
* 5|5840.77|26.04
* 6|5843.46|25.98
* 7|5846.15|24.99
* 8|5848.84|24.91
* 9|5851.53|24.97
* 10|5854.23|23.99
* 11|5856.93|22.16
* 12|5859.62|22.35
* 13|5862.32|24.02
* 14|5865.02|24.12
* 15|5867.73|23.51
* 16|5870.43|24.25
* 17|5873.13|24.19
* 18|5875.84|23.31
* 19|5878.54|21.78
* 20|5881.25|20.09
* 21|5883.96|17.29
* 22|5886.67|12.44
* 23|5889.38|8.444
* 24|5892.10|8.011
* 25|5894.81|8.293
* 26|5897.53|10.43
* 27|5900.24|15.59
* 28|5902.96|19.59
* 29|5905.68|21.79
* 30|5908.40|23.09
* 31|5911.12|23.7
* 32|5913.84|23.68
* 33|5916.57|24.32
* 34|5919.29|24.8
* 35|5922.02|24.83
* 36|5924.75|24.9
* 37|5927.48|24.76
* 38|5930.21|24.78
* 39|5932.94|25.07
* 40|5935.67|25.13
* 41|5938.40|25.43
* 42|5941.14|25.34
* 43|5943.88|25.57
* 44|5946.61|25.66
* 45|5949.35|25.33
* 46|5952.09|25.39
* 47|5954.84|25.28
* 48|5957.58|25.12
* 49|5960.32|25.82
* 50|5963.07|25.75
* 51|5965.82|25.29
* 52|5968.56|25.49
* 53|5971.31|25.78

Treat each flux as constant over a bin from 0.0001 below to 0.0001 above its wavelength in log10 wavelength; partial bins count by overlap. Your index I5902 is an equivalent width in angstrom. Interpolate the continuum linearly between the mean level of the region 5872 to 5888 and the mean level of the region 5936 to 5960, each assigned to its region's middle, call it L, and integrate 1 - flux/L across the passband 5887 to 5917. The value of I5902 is 7.2 angstrom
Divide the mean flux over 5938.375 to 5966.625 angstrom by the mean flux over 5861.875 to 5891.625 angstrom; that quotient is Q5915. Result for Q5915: 1.3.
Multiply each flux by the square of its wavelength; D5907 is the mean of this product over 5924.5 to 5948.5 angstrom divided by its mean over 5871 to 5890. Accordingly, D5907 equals 1.4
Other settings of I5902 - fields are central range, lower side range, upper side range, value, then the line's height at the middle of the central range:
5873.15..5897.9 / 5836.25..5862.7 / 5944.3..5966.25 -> 9.66 angstrom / 24.8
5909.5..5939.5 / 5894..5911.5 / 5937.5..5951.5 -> -4.36 angstrom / 21.6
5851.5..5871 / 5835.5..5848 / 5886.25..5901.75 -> -3.69 angstrom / 20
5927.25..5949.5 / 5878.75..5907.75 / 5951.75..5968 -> -3.35 angstrom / 22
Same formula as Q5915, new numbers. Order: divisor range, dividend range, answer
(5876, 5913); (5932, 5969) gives 1.54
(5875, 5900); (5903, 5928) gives 1.66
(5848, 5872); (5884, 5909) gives 0.59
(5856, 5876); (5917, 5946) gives 1.07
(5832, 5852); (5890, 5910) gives 0.59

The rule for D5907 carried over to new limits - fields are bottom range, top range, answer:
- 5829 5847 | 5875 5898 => 0.57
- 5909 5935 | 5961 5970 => 1.06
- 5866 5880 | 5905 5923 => 1.03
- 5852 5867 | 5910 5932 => 1.07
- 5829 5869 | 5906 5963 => 1.04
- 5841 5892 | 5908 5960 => 1.18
